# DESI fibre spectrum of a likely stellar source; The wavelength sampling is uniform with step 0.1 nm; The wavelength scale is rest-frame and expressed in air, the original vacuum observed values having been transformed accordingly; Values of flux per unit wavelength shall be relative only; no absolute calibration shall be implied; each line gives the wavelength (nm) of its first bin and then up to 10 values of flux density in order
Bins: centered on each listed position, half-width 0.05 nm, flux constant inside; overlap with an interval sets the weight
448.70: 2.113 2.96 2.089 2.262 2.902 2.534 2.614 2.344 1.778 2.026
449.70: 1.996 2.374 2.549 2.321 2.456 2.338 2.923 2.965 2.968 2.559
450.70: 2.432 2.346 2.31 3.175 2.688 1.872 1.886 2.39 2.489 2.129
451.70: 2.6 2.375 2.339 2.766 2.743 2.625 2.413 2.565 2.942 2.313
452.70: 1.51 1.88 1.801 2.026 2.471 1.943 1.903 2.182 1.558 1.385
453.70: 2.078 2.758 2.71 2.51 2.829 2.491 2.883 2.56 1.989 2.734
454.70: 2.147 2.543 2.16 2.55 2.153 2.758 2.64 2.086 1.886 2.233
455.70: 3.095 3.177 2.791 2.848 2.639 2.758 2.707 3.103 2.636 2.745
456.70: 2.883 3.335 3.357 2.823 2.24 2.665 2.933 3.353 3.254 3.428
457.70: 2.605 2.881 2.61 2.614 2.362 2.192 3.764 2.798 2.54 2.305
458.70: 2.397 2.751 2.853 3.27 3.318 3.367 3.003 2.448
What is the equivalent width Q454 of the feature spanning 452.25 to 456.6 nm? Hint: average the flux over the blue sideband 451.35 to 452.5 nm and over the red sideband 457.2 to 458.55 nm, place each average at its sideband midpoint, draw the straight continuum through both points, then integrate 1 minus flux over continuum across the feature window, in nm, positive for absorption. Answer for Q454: 0.42 nm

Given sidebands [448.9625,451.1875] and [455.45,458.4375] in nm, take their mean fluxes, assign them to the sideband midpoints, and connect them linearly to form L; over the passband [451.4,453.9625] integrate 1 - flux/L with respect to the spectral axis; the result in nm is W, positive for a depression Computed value 0.34 nm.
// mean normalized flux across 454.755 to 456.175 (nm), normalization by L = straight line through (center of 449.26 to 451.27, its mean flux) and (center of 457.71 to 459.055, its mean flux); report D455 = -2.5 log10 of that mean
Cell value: 0.03 mag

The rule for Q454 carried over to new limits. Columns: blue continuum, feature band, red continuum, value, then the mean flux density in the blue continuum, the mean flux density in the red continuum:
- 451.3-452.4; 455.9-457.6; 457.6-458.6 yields -0.15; 2.46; 2.72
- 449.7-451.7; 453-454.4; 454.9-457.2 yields 0.17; 2.47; 2.69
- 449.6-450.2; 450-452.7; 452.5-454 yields -0.35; 2.31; 2.08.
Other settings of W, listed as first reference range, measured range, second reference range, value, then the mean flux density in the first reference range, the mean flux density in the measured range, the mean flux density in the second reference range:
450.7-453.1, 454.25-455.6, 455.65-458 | 0.153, 2.36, 2.39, 2.9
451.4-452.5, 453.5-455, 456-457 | 0.179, 2.52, 2.39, 2.9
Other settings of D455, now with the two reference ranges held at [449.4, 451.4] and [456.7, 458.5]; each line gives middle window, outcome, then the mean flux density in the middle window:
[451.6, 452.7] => 0.01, 2.5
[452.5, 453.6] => 0.29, 1.98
